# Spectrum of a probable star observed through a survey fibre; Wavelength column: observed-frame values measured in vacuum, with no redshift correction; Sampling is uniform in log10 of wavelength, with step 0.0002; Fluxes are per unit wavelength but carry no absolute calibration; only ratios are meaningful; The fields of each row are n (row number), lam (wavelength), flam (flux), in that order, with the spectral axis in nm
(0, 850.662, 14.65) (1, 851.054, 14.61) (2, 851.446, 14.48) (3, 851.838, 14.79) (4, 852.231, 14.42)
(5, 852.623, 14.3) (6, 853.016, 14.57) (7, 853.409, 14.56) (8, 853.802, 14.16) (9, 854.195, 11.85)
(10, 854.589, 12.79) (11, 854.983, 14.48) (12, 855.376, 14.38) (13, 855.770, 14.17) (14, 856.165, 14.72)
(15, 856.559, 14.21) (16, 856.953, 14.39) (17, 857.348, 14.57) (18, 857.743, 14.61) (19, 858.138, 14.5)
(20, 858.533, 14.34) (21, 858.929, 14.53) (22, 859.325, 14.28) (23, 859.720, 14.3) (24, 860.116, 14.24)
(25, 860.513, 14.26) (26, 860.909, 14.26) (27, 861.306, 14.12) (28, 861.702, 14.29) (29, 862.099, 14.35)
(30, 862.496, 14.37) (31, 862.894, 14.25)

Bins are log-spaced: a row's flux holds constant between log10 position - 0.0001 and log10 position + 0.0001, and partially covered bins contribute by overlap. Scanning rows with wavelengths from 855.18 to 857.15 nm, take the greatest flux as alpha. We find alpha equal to 14.72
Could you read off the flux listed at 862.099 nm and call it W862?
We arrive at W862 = 14.35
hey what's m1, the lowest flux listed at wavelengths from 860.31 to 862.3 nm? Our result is 14.12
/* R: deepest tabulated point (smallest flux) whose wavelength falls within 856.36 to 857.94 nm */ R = 14.21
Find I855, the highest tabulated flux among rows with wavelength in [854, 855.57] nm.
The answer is 14.48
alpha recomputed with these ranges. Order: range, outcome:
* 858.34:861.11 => 14.53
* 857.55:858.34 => 14.61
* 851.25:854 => 14.79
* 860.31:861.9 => 14.29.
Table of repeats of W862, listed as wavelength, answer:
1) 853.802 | 14.16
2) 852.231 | 14.42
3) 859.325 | 14.28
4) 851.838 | 14.79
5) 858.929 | 14.53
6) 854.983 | 14.48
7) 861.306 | 14.12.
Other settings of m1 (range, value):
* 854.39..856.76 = 12.79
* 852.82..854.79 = 11.85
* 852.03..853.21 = 14.3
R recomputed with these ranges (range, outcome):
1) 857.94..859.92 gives 14.28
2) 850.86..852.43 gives 14.42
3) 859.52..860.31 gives 14.24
